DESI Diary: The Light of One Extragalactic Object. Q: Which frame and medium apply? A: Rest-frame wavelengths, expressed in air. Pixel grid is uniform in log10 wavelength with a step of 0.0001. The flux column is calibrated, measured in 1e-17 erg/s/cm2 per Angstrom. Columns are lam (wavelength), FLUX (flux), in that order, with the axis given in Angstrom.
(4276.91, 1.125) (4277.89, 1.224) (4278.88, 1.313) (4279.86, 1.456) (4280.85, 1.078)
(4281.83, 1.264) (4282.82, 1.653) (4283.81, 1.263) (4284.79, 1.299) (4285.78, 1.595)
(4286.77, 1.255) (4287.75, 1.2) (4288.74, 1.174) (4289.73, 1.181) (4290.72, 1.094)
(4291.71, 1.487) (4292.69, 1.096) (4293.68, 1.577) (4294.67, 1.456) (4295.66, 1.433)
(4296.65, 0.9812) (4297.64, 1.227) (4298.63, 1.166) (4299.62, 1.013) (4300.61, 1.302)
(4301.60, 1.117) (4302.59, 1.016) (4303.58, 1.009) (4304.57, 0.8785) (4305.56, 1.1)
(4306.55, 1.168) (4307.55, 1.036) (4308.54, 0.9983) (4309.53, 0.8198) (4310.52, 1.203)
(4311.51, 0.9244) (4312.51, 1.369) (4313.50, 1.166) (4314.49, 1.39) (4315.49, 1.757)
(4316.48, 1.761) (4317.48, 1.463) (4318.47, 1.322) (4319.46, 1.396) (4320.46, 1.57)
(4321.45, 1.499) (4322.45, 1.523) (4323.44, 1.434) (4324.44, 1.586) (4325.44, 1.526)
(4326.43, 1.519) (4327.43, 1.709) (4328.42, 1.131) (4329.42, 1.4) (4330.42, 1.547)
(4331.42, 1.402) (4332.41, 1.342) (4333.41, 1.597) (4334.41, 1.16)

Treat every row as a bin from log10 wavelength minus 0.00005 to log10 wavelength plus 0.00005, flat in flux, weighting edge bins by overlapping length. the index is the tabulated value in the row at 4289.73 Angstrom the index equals 1.181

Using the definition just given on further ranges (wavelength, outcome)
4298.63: 1.166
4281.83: 1.264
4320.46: 1.57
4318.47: 1.322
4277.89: 1.224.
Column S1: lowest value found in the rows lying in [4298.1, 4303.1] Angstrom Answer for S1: 1.013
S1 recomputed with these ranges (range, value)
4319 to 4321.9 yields 1.396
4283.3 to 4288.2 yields 1.2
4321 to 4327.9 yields 1.434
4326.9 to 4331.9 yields 1.131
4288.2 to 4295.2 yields 1.094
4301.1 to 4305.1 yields 0.8785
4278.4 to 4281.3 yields 1.078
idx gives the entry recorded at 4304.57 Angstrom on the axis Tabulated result 0.8785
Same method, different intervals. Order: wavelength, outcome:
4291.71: 1.487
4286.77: 1.255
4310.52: 1.203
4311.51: 0.9244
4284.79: 1.299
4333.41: 1.597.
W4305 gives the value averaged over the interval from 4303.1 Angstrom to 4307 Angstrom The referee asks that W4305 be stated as 1.04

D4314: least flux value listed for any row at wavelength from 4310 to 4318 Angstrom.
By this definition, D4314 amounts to 0.9244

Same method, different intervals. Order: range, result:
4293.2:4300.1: 0.9812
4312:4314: 1.166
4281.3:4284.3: 1.263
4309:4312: 0.8198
